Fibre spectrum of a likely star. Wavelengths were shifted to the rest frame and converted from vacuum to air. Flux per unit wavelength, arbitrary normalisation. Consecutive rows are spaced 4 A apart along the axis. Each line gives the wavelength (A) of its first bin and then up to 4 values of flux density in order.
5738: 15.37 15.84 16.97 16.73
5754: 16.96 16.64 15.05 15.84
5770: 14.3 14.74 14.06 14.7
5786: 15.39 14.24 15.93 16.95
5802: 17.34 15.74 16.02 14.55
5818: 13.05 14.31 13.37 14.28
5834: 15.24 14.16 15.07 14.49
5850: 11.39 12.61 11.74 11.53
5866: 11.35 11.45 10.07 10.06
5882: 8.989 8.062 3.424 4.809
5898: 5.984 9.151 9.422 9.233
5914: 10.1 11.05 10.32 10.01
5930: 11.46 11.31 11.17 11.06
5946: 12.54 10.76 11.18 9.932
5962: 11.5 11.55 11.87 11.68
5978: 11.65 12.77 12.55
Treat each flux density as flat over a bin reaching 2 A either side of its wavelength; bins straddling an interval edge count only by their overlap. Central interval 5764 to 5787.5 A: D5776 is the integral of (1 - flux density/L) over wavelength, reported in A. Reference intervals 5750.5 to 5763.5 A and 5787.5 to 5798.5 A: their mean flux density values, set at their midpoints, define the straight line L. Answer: 1.59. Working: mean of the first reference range 16.3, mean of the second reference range 15.5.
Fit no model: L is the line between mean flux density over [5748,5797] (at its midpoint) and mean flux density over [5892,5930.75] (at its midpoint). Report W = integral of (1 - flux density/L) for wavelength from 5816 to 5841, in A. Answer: -2.5 A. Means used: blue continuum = 15.4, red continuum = 9.08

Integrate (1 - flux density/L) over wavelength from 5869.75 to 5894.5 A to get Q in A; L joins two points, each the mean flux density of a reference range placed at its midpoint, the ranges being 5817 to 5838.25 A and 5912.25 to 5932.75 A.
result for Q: 8.3 A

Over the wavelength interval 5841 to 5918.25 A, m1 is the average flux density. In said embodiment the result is 9.91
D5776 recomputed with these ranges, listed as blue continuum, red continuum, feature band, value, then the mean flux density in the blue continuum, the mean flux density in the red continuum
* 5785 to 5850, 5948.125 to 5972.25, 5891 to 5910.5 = 8.1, 14.9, 11.1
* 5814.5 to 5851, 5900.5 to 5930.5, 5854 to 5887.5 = 4.5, 14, 10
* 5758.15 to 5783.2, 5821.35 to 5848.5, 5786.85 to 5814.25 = -2.3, 14.9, 14.4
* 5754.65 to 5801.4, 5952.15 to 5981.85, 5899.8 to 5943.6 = 7.0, 15.4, 11.4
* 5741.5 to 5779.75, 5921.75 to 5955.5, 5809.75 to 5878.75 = 2.9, 15.7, 11.1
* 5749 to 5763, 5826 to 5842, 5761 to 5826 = 1.6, 16.4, 14.5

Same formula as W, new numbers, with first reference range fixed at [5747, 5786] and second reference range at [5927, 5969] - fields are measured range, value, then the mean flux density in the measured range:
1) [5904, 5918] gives 2.7 A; 9.79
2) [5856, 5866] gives 1.3 A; 11.6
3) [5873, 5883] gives 2.4 A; 9.74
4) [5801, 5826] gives -0.9 A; 14.9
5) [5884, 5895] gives 6.2 A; 5.49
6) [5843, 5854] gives 0.4 A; 13.1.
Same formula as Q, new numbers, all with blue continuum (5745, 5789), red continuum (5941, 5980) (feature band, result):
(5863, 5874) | 1.8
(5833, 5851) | -0.3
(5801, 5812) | -1.2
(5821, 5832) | 0.2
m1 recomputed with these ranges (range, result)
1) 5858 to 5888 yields 10.3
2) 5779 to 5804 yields 15.7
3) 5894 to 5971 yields 10.3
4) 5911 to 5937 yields 10.7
